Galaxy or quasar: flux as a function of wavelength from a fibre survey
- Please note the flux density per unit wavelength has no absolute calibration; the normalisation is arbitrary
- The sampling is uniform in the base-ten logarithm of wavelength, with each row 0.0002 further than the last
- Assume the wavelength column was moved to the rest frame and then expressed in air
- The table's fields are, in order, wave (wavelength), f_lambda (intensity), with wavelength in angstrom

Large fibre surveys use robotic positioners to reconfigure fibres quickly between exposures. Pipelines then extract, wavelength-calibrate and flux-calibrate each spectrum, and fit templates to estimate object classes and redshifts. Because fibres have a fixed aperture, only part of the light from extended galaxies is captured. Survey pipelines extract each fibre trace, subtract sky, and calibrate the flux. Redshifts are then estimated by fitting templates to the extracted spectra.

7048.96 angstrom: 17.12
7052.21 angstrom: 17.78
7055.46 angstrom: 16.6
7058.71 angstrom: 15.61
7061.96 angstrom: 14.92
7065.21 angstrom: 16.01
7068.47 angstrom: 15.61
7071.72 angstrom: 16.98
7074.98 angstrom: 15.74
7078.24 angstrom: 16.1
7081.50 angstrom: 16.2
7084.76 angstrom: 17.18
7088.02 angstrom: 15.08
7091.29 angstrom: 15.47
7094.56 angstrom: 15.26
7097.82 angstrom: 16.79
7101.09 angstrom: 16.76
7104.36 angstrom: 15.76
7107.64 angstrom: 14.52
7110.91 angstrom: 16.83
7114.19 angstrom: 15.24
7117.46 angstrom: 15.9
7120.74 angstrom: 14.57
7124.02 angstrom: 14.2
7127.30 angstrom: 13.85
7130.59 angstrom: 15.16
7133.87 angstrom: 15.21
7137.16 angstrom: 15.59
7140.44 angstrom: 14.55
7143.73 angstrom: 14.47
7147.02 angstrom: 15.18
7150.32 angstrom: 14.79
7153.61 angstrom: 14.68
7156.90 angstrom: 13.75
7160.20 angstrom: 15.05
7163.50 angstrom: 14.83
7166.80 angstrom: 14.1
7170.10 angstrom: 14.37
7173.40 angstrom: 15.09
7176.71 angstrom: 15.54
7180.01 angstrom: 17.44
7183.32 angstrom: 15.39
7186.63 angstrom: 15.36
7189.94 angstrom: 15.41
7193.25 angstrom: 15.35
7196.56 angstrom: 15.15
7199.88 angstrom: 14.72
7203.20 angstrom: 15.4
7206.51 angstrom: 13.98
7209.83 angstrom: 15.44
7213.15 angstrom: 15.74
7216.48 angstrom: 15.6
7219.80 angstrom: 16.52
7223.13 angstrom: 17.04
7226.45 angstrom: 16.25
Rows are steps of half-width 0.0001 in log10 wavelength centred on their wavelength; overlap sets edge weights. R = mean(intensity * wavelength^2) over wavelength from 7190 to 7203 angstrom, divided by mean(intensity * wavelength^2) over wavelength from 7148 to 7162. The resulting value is 1.0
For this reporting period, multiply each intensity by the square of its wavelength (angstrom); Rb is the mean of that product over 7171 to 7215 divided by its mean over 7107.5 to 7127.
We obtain 1.0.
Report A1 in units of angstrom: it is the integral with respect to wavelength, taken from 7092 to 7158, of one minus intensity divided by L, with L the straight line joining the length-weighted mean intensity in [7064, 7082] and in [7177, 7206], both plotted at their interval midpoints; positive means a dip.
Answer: 2.7 angstrom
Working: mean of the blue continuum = 16.1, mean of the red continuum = 15.5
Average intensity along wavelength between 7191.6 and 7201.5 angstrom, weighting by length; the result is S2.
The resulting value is 15.1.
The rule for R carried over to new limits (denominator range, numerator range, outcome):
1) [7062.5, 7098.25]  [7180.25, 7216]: 0.99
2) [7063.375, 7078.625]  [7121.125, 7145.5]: 0.93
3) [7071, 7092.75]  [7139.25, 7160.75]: 0.93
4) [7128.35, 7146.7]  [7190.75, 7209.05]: 1.02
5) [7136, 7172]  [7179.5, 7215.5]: 1.06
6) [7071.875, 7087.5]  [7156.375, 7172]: 0.91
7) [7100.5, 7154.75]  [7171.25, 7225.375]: 1.05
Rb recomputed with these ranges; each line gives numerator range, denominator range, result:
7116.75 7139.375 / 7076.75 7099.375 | 0.94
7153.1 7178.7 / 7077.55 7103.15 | 0.93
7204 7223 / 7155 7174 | 1.09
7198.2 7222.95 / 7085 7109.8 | 1.01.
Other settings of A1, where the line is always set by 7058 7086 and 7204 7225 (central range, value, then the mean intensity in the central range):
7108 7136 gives 1.5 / 15.1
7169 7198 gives 0.6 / 15.5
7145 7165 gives 1.4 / 14.7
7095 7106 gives -0.2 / 16.3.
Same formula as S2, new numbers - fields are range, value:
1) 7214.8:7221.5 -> 16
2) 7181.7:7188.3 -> 15.4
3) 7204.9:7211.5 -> 14.7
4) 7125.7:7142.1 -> 14.9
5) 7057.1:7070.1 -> 15.5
